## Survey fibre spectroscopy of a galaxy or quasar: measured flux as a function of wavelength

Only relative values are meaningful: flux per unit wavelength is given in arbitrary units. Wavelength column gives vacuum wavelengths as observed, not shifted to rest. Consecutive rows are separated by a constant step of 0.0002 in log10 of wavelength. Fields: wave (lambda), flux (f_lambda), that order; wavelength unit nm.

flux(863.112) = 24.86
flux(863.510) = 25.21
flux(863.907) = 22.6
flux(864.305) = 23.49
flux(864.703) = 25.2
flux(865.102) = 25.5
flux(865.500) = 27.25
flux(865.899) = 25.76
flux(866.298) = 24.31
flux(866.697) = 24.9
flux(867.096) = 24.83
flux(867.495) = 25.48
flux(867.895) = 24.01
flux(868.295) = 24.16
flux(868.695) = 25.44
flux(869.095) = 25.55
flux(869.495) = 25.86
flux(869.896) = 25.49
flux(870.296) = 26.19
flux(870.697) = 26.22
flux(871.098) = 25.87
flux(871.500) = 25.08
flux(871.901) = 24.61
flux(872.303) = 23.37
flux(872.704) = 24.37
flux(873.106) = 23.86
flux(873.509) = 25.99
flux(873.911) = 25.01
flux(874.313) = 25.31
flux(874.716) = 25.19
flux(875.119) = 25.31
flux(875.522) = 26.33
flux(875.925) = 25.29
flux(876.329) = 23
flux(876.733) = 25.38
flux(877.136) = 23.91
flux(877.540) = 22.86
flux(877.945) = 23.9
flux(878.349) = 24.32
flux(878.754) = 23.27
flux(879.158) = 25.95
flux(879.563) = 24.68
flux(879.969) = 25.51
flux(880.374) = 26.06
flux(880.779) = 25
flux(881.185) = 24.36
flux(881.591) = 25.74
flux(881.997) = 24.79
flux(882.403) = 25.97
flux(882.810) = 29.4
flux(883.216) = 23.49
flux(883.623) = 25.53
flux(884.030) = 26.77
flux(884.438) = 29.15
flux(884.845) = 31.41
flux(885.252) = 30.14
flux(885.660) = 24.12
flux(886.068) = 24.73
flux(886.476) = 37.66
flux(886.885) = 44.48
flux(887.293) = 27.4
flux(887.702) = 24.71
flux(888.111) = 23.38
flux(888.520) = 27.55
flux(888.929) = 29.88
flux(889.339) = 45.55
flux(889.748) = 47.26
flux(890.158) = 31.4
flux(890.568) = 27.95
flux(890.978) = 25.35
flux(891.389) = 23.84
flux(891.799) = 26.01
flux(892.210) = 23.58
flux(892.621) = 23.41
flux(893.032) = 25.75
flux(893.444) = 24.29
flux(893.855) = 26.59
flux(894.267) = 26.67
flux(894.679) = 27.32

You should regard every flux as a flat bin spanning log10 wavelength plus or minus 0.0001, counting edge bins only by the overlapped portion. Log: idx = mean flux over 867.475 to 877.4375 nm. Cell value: 25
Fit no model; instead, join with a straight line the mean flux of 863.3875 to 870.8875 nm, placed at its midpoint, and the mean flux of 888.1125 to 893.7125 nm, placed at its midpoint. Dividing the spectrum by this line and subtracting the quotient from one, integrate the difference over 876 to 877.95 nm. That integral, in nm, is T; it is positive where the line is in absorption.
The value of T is 0.21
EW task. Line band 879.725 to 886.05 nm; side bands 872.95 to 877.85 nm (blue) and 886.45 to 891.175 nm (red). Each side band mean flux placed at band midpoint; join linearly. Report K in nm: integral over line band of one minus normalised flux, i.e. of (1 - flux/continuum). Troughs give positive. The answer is 0.58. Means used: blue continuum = 24.8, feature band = 26.4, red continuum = 32.5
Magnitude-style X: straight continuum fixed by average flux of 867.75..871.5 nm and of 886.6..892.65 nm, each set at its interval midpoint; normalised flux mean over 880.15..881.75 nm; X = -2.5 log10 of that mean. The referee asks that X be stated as 0.120 mag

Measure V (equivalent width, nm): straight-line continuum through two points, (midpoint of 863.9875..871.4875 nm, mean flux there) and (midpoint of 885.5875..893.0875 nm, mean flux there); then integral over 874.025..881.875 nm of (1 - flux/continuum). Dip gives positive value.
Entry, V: 0.75 nm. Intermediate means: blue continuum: 25.3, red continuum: 29.9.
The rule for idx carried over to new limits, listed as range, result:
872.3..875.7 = 25.1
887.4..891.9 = 30.3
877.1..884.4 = 25.2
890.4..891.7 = 25.7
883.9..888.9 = 29.3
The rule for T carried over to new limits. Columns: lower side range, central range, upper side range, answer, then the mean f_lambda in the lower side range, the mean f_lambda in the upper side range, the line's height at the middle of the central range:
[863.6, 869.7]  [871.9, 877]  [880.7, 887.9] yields 0.29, 25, 28.1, 26.4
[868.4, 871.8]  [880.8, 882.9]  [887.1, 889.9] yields 0.28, 25.6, 32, 29.7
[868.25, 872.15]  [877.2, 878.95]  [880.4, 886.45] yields 0.18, 25.5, 26.8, 26.3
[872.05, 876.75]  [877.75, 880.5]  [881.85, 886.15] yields 0.12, 24.8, 27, 25.9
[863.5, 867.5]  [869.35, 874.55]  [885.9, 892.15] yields 0.28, 24.9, 31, 26.6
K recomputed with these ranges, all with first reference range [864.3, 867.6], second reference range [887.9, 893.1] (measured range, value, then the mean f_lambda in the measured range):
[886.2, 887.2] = -0.335 nm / 38.4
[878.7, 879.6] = 0.087 nm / 24.9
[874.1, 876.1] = 0.099 nm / 25.5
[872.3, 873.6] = 0.100 nm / 24.4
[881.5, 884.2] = 0.207 nm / 26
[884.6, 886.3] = 0.044 nm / 27.8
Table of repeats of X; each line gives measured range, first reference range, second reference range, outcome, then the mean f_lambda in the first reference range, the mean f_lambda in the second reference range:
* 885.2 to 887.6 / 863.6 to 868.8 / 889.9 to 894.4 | -0.205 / 24.8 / 26.1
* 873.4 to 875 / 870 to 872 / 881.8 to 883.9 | 0.015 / 25.6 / 25.9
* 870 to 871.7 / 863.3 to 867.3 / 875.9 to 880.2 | -0.050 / 24.9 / 24.3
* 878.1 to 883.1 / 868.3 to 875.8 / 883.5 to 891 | 0.125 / 25.3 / 31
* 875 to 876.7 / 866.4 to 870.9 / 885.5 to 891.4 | 0.102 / 25.3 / 31.3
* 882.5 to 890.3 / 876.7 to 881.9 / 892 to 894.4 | -0.229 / 24.7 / 25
